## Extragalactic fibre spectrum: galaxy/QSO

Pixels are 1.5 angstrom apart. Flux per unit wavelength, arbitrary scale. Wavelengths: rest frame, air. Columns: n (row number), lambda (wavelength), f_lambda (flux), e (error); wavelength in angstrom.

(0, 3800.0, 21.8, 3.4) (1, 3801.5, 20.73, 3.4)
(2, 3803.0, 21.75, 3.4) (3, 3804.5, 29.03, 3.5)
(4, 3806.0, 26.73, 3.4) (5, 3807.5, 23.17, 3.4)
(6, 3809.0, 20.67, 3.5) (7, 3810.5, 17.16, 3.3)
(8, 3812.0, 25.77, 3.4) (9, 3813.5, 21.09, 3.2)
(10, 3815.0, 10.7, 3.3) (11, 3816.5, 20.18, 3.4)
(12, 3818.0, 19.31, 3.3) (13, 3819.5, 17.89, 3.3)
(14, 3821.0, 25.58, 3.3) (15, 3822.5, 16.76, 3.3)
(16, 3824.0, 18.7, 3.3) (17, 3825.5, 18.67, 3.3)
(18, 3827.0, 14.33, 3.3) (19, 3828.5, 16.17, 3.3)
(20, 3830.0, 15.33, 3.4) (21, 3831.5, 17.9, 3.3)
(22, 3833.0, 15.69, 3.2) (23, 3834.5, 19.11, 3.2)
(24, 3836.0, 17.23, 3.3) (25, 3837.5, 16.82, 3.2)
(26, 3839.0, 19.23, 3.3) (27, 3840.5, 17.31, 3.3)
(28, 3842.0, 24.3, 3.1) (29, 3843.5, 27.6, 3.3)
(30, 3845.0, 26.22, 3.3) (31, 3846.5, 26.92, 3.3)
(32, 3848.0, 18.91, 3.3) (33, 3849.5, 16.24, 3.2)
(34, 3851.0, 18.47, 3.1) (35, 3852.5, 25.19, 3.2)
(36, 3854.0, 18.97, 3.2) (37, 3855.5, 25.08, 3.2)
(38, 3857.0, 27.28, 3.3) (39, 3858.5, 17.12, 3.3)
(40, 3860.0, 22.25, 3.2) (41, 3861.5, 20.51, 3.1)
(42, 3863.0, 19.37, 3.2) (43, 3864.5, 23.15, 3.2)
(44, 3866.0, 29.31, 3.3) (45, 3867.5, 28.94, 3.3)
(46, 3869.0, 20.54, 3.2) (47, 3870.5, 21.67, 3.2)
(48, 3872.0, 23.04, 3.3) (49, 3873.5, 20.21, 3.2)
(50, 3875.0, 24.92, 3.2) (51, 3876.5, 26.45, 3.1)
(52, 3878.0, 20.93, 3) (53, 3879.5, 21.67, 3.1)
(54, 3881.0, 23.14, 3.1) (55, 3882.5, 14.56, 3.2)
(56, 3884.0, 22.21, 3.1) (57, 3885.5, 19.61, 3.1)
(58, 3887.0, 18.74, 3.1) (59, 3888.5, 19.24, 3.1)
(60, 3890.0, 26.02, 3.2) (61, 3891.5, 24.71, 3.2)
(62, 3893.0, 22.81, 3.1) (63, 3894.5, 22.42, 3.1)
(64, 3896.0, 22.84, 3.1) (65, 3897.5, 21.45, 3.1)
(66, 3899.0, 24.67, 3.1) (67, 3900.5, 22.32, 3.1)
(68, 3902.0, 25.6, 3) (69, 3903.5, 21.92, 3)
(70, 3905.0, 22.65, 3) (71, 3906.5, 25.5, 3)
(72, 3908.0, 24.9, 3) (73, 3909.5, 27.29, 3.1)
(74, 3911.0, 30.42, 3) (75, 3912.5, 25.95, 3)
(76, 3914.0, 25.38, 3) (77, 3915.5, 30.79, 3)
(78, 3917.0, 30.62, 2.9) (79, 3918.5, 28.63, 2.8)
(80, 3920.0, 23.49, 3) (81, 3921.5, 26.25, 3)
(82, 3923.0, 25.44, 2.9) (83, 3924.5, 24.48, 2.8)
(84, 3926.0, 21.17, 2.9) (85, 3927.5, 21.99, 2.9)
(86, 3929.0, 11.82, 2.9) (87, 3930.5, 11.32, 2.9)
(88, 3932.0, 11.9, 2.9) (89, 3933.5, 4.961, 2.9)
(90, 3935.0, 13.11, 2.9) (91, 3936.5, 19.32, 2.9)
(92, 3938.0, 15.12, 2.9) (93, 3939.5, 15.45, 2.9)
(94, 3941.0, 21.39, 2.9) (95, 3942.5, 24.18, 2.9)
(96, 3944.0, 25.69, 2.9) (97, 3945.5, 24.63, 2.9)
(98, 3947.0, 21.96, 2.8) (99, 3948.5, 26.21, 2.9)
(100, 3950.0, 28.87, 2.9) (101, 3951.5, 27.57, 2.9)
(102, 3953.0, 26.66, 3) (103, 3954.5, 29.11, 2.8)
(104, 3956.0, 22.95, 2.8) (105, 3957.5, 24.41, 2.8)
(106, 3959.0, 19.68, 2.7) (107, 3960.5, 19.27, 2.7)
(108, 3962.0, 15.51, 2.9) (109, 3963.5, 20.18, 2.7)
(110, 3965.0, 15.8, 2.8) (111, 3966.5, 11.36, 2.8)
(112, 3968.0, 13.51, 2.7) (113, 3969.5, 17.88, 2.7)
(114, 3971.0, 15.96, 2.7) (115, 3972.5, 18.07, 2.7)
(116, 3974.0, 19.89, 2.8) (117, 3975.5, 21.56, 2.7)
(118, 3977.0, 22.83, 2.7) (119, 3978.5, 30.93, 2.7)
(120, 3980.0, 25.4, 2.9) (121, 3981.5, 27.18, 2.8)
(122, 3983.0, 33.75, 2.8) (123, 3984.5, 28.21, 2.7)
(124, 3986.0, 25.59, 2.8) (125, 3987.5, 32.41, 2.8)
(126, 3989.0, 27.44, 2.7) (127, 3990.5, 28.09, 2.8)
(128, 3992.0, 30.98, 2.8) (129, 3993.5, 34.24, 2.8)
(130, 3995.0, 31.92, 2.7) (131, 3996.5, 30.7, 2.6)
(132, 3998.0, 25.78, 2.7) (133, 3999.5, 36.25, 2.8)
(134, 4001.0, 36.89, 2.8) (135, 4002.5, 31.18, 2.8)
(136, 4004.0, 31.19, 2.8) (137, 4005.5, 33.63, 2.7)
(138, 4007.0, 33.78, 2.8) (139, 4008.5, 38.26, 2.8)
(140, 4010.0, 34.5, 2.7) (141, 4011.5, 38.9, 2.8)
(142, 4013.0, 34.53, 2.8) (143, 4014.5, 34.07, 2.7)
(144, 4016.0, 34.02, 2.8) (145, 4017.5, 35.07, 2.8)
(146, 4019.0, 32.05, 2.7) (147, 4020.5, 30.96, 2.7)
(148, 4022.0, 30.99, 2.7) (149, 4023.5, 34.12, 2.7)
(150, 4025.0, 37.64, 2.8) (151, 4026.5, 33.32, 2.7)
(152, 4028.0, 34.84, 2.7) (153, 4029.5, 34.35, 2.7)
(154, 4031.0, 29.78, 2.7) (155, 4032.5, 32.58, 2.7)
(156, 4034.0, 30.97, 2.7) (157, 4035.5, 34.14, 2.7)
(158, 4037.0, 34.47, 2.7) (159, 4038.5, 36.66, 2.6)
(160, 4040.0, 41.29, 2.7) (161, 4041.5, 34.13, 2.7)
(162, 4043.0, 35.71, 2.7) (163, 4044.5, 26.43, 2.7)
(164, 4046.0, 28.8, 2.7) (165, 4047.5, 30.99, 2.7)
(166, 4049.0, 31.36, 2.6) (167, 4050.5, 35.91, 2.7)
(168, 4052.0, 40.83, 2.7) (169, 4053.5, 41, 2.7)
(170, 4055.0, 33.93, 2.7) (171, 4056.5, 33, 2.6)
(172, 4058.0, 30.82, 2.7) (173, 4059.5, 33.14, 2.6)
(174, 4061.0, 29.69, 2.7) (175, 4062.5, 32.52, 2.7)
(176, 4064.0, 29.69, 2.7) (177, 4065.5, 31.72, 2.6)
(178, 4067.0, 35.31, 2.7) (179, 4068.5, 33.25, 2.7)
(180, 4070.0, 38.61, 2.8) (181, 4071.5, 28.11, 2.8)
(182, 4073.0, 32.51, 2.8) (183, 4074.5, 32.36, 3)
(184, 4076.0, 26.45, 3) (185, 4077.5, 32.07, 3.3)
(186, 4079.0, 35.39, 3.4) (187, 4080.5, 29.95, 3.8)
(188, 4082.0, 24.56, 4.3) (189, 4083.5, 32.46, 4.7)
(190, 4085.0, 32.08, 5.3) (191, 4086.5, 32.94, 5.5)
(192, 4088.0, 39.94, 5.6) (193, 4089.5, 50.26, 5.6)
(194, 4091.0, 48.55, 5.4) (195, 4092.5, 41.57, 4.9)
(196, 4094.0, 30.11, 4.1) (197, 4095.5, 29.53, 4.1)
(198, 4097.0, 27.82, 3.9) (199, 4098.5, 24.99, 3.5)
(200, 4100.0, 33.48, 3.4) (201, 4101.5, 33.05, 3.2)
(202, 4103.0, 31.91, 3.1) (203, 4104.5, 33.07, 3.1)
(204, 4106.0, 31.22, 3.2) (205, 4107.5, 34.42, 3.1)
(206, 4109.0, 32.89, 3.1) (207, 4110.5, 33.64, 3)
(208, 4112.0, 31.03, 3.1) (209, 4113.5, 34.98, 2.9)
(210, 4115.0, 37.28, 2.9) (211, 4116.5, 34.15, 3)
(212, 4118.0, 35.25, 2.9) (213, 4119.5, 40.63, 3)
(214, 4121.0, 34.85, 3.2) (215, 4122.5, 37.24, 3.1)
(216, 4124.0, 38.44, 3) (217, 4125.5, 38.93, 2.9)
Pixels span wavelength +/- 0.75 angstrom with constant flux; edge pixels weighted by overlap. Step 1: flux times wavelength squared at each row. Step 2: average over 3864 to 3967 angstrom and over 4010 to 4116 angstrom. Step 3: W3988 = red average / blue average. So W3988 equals 1.6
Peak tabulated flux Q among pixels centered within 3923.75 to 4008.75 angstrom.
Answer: 38.26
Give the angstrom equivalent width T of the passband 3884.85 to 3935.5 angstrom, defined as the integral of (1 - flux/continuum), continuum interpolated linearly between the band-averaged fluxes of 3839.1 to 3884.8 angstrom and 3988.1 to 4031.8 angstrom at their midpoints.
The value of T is 6.5 angstrom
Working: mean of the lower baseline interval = 22.4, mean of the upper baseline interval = 33.1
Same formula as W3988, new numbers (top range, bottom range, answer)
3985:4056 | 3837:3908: 1.61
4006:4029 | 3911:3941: 1.75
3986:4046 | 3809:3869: 1.77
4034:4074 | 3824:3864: 1.86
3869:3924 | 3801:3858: 1.21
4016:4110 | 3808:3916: 1.70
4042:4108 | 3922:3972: 1.80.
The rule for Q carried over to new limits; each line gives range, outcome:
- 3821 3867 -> 29.31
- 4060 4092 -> 50.26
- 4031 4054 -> 41.29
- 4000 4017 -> 38.9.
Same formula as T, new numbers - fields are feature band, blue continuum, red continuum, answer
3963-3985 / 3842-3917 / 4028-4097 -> 5.6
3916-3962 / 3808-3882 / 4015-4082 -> 8.6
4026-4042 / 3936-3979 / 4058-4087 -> -3.4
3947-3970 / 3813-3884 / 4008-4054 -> 5.9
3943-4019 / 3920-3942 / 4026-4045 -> -4.8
